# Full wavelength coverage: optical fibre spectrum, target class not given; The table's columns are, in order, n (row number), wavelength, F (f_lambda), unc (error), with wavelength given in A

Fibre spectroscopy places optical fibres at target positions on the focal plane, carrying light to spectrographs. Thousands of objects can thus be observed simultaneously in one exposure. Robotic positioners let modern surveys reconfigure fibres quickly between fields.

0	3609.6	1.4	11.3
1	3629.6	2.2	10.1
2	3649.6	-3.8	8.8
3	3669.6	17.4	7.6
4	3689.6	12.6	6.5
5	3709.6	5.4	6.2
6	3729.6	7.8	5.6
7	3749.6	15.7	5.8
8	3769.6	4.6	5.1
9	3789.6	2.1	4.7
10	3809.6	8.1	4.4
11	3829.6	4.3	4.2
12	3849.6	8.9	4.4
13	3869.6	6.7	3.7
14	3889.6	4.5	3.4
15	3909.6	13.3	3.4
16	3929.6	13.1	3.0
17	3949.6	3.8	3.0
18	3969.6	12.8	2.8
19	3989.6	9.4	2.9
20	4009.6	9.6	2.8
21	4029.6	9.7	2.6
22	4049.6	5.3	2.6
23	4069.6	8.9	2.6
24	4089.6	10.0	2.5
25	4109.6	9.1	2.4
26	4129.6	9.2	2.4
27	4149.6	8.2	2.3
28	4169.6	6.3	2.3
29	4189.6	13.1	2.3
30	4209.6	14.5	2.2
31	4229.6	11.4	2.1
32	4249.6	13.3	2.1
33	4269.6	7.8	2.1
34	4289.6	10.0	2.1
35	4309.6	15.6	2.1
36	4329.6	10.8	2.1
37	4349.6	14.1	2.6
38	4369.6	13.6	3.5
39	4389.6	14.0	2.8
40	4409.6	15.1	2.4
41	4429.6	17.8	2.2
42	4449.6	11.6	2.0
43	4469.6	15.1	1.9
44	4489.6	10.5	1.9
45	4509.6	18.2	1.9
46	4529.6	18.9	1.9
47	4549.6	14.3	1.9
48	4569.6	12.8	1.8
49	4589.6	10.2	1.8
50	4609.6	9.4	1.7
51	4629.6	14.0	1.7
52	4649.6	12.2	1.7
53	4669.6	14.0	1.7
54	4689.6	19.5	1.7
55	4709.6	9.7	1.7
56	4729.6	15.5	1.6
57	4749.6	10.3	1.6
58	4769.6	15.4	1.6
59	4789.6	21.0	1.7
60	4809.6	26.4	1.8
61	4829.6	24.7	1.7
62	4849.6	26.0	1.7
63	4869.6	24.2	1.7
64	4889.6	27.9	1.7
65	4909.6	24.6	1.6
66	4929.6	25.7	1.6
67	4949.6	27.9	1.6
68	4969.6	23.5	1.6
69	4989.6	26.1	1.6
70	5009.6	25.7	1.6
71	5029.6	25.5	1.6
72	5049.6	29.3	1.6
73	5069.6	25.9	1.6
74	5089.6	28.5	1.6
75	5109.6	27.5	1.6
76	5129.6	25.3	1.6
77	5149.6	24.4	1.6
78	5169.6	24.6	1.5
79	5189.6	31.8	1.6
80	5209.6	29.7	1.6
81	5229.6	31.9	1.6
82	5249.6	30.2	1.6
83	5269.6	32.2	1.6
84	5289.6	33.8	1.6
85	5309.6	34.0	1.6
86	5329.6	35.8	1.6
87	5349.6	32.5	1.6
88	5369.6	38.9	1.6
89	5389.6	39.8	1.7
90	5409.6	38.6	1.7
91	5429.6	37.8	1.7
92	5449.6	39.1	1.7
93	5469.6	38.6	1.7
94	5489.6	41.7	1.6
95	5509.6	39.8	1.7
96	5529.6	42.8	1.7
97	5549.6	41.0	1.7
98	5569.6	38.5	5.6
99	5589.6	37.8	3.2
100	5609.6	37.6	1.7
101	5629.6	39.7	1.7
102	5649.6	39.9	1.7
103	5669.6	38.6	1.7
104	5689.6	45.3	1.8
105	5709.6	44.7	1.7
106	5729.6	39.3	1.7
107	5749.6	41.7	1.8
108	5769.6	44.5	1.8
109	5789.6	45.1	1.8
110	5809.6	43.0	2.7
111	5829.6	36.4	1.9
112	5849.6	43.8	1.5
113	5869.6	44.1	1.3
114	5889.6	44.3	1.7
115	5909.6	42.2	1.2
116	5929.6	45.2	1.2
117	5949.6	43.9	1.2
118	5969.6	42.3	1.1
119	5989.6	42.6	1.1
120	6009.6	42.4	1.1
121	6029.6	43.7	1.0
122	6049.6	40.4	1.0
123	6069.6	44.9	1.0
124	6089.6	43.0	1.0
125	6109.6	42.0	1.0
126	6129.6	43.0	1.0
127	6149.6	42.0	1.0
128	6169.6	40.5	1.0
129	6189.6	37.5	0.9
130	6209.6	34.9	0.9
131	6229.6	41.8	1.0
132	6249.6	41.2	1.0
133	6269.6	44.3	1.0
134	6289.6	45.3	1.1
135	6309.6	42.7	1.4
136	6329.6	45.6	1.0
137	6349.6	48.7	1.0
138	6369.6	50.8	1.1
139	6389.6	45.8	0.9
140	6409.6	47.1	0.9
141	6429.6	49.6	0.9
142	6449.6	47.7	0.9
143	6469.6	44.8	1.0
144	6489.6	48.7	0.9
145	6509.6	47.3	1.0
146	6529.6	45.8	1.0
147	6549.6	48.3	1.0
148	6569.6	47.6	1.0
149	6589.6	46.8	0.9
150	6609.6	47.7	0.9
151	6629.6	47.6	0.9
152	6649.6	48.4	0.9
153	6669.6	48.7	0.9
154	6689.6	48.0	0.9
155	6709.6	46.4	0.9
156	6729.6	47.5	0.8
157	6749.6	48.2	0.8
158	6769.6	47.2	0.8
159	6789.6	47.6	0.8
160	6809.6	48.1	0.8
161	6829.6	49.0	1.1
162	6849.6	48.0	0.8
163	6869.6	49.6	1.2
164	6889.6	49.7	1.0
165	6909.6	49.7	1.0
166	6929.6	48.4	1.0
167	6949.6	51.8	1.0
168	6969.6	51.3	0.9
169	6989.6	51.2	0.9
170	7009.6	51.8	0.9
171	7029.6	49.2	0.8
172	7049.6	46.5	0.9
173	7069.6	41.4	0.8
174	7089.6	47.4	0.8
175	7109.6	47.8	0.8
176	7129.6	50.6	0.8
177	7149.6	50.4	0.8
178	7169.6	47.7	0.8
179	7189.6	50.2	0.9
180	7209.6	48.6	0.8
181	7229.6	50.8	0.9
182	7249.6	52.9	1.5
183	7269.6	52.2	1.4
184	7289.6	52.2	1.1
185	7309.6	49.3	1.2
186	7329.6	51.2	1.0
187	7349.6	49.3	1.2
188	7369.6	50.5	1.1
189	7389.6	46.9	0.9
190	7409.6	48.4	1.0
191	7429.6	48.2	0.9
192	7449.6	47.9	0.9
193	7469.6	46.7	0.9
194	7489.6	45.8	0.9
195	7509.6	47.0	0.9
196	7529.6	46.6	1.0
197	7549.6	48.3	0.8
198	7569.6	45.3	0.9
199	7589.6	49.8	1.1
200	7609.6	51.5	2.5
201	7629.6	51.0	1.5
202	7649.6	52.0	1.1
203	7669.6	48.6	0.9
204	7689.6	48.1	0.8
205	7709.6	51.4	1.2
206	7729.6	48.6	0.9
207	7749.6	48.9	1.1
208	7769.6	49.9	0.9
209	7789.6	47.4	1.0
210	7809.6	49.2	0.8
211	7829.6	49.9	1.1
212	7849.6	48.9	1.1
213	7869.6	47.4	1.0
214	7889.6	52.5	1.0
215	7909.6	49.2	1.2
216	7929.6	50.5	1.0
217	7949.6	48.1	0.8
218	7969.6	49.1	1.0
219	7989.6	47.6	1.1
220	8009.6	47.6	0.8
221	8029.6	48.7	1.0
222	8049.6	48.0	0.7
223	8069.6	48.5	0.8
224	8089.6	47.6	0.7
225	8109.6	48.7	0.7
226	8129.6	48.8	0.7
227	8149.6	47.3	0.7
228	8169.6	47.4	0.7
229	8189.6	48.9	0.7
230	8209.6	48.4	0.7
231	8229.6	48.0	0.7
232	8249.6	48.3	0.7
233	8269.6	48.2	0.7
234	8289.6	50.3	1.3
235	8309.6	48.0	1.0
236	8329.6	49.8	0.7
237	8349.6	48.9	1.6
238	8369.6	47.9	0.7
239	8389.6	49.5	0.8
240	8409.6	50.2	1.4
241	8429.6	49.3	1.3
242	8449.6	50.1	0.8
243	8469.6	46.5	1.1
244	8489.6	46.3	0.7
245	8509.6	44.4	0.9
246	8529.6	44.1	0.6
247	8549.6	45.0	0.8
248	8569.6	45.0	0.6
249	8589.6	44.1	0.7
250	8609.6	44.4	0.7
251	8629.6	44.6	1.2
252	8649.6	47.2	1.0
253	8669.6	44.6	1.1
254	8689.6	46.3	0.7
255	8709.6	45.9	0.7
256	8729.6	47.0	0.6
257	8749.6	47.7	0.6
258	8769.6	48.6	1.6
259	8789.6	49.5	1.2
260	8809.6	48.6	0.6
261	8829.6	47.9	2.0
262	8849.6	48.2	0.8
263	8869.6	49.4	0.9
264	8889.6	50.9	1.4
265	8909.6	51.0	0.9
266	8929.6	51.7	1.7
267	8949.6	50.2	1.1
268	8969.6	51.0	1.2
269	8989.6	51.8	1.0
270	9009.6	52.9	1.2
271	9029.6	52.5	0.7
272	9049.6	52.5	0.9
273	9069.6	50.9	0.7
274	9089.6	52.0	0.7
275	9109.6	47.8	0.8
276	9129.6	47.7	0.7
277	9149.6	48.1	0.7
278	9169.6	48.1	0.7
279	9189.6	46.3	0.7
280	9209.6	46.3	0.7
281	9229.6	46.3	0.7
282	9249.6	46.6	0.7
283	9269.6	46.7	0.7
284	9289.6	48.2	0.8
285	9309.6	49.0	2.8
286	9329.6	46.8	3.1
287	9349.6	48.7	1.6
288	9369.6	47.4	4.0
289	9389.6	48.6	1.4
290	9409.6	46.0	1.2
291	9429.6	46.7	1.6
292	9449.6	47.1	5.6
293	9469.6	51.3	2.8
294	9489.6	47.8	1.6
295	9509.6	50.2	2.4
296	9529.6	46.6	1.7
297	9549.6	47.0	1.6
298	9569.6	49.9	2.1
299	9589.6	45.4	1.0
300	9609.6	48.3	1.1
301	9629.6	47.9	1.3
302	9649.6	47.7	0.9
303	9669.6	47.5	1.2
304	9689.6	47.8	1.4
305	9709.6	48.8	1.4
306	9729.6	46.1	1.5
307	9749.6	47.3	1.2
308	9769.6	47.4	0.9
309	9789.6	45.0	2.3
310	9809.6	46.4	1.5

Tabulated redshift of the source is 0.20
